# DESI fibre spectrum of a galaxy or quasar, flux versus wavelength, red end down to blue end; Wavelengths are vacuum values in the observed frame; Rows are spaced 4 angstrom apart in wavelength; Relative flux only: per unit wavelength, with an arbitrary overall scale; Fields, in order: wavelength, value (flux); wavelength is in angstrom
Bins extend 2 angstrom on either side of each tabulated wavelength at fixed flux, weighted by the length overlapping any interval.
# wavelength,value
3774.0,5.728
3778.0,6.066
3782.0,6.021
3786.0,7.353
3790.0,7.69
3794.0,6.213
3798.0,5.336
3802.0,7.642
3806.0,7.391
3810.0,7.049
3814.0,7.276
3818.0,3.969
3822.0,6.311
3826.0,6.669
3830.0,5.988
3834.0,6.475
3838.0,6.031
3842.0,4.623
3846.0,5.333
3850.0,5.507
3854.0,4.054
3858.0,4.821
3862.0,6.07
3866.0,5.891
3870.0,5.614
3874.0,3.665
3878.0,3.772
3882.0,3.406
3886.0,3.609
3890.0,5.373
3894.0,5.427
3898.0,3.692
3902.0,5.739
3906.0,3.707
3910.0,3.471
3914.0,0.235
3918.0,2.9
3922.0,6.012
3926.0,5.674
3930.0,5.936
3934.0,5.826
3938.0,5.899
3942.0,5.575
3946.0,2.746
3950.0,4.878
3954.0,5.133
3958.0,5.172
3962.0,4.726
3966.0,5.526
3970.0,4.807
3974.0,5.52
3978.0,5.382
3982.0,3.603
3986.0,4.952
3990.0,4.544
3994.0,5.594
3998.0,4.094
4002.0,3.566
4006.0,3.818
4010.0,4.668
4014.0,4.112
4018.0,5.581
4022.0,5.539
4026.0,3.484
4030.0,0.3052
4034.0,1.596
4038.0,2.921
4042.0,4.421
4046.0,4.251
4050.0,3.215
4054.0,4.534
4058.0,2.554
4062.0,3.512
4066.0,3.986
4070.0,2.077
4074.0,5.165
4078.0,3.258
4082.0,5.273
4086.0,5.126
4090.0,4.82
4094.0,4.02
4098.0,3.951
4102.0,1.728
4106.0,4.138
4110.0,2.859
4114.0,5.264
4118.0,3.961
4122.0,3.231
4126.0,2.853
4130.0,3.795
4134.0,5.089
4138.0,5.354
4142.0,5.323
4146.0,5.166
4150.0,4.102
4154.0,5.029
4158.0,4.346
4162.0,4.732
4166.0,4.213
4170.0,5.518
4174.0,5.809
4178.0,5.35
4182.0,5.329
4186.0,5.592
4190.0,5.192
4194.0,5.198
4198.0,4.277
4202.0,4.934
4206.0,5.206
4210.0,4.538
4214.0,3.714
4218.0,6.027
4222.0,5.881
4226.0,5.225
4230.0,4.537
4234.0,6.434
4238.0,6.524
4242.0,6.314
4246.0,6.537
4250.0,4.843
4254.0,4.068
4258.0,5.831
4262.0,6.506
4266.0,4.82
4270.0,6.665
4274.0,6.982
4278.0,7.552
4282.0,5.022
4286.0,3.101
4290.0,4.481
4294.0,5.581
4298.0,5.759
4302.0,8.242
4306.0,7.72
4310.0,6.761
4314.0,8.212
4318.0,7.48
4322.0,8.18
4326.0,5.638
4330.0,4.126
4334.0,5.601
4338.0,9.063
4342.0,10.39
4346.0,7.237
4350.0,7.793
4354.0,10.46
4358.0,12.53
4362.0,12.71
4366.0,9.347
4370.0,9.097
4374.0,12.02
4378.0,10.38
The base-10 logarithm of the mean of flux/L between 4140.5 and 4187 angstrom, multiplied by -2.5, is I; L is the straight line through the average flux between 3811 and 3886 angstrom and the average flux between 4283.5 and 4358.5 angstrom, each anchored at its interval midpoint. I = 0.29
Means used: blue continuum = 5.28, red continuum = 7.16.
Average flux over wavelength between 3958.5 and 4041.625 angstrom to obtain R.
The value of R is 4.24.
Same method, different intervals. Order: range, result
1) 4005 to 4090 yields 3.8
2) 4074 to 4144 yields 4.15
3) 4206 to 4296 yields 5.5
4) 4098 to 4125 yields 3.54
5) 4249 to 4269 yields 5.3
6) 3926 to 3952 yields 5.18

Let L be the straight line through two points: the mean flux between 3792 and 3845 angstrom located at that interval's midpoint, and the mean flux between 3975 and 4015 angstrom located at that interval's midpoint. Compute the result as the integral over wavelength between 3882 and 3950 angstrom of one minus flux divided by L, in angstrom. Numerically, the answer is 9.89 angstrom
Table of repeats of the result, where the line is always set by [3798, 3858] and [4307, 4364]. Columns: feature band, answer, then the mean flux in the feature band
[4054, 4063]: 4.7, 3.31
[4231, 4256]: 6.8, 5.74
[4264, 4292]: 8.7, 5.52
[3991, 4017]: 9.2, 4.37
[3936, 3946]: 2.1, 5.14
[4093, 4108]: 7.9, 3.42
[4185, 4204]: 6.5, 5.01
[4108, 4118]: 4.4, 4.04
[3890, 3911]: 5.8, 4.54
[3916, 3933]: 3.3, 5.17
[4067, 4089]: 9.0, 4.2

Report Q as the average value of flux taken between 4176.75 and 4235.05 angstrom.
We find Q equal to 5.14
